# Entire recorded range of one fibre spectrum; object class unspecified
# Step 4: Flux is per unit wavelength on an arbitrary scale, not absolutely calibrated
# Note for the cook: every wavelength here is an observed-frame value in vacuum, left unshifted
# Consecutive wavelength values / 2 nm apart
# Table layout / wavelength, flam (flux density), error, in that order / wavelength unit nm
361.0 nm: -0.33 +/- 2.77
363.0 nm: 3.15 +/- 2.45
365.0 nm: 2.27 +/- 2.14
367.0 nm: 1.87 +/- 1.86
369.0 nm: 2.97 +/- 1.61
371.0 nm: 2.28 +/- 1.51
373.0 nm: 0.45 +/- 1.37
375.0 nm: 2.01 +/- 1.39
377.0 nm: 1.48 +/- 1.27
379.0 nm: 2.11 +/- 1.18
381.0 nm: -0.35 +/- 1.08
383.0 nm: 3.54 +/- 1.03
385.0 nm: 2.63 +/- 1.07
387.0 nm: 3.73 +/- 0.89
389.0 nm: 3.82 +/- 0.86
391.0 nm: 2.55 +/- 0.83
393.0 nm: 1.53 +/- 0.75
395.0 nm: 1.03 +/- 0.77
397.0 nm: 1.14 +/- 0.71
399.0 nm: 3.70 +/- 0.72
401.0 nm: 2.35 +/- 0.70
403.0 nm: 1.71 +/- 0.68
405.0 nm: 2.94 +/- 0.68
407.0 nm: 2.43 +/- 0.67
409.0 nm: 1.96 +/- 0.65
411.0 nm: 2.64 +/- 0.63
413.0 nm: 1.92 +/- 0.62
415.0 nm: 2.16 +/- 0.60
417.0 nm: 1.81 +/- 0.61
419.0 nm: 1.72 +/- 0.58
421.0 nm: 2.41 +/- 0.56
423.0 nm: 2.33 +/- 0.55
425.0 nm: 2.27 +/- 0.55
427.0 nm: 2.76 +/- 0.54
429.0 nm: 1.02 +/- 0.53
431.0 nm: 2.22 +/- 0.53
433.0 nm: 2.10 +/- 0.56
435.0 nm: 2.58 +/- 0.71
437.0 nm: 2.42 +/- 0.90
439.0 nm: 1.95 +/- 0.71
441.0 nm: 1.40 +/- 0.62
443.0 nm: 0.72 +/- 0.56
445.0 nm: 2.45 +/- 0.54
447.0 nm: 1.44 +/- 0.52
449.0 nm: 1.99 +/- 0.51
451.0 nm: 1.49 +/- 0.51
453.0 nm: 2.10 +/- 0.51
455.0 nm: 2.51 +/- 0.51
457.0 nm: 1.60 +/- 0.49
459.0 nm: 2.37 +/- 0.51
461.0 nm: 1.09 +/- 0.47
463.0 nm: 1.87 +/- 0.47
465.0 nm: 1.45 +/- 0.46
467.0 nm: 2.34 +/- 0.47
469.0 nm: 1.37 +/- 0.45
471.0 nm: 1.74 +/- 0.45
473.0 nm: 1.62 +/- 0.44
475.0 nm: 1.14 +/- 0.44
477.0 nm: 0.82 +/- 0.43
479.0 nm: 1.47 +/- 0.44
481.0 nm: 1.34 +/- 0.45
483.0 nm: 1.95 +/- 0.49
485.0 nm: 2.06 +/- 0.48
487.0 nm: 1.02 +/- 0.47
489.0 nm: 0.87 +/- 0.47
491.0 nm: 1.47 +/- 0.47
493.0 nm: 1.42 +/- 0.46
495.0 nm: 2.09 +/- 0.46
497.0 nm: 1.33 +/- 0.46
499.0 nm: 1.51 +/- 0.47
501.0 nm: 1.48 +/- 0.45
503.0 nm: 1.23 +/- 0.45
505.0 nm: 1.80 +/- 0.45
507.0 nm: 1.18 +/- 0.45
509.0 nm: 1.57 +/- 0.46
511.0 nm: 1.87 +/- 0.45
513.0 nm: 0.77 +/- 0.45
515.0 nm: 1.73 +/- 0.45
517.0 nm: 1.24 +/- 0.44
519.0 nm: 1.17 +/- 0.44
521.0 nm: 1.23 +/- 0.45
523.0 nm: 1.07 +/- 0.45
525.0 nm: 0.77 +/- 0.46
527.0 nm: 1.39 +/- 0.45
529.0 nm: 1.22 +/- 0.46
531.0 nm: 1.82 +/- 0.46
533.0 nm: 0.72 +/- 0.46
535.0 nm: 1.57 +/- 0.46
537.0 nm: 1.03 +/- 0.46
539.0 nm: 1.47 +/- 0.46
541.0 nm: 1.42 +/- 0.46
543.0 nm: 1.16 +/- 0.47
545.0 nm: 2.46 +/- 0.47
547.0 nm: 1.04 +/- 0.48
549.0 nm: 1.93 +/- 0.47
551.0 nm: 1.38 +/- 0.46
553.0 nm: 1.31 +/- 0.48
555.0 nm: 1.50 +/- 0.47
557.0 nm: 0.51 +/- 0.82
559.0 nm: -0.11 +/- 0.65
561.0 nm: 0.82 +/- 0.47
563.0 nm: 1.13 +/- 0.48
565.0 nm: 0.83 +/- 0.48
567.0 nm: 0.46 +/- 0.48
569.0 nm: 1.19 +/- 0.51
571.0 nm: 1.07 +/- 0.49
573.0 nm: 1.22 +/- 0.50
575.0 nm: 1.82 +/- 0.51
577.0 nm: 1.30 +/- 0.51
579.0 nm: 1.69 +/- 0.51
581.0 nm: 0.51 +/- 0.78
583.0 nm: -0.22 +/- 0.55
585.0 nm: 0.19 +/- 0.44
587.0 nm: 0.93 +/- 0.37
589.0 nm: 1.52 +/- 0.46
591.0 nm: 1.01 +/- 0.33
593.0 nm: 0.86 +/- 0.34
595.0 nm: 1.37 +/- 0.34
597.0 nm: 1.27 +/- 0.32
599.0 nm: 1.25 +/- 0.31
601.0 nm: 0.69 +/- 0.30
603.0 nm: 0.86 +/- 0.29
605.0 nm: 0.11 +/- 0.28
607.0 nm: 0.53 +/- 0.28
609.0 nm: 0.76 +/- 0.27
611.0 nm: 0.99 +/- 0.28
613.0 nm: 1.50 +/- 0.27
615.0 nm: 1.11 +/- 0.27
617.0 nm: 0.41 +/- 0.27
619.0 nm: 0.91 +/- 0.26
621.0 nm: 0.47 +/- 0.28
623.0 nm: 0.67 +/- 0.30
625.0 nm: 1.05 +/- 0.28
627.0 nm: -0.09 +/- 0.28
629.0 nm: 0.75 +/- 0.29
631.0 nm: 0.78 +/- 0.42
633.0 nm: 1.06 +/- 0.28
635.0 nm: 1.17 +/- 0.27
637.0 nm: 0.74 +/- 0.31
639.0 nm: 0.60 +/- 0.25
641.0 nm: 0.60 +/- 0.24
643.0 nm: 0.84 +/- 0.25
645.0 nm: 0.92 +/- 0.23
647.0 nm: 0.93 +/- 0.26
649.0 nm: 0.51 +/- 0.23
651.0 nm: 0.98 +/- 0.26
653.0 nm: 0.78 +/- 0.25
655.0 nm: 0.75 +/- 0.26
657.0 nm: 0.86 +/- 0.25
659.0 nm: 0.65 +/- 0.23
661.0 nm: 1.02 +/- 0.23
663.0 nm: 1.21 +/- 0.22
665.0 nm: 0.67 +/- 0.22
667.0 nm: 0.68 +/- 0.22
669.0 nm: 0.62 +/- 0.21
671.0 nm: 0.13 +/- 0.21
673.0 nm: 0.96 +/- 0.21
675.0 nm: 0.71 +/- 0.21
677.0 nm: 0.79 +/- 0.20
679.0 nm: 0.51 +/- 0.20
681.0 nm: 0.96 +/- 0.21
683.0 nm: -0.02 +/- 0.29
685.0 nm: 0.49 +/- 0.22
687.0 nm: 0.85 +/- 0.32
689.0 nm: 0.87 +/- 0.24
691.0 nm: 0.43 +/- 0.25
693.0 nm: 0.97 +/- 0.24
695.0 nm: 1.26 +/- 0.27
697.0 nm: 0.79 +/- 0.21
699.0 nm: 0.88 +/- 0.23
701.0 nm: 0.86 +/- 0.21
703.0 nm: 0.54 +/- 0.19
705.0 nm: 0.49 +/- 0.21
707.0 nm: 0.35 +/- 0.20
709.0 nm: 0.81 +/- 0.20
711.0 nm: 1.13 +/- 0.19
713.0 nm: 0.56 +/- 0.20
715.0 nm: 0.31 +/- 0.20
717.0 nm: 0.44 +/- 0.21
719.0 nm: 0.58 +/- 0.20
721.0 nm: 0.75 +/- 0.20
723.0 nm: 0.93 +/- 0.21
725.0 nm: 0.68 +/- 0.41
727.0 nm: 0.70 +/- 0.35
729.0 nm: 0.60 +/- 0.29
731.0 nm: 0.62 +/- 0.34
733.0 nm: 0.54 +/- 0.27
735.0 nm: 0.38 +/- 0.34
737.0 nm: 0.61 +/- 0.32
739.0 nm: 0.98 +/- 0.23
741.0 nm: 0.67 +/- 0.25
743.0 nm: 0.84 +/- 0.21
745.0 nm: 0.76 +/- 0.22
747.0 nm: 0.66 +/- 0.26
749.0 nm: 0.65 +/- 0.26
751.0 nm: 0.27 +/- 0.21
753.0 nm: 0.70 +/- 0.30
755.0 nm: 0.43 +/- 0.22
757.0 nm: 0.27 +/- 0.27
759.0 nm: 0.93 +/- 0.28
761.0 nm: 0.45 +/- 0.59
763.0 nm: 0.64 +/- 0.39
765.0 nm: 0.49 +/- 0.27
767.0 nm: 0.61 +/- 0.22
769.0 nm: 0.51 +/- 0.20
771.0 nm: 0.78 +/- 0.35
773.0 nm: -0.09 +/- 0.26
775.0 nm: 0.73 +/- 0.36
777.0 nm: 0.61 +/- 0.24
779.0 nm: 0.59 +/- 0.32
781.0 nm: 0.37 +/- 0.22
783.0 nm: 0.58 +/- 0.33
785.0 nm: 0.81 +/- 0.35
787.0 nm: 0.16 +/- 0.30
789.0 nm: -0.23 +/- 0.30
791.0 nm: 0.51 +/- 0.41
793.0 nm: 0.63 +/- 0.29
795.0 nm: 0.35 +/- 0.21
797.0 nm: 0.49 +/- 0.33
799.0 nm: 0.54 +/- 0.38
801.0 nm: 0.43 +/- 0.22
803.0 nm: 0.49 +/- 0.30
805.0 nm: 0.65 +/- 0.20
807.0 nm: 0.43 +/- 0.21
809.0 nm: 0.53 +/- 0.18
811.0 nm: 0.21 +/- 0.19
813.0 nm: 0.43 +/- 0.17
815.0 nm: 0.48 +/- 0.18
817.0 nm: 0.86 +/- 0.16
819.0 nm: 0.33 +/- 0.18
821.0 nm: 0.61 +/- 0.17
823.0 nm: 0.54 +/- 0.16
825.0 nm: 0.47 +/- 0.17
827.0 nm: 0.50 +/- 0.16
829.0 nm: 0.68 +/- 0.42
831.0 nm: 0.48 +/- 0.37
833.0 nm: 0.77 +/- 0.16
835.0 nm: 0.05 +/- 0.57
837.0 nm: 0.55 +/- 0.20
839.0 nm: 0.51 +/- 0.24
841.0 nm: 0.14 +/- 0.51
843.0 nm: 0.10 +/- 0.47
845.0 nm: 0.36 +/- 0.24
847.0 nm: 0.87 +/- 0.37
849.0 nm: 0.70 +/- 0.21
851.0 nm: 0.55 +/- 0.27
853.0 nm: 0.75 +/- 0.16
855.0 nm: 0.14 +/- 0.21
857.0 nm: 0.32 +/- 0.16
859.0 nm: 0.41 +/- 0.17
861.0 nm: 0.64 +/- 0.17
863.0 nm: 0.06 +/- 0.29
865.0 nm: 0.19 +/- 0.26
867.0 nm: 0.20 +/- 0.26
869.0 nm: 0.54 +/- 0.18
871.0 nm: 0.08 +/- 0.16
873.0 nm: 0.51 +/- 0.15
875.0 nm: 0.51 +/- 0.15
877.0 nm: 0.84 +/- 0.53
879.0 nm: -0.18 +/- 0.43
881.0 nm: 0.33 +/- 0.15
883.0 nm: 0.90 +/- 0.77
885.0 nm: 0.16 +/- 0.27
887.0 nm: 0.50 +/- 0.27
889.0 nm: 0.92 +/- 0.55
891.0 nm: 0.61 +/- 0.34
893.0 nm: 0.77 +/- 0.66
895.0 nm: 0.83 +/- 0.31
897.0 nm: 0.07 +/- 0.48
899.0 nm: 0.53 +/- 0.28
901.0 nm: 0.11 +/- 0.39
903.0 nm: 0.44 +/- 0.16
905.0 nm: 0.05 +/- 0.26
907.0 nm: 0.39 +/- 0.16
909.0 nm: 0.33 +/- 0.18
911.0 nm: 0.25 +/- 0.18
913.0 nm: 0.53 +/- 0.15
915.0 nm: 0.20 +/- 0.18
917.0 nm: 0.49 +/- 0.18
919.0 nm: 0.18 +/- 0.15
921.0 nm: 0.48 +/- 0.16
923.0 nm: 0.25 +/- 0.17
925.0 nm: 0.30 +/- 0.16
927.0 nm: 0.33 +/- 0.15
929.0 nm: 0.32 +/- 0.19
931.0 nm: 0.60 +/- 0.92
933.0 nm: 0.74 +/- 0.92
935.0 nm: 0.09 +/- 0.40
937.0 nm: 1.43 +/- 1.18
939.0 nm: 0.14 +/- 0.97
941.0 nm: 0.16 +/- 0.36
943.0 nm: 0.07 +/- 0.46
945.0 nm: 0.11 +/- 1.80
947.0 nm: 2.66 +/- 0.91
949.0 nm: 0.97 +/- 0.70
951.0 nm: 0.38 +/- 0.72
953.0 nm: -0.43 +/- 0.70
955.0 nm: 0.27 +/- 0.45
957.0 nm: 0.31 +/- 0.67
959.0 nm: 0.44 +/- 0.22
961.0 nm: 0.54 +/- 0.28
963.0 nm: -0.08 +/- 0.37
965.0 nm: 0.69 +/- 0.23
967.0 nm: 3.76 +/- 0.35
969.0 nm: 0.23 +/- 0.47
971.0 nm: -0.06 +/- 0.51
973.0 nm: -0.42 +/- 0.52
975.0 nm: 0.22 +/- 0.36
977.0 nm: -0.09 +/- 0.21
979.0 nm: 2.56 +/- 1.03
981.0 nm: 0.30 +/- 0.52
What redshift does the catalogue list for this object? 1.595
